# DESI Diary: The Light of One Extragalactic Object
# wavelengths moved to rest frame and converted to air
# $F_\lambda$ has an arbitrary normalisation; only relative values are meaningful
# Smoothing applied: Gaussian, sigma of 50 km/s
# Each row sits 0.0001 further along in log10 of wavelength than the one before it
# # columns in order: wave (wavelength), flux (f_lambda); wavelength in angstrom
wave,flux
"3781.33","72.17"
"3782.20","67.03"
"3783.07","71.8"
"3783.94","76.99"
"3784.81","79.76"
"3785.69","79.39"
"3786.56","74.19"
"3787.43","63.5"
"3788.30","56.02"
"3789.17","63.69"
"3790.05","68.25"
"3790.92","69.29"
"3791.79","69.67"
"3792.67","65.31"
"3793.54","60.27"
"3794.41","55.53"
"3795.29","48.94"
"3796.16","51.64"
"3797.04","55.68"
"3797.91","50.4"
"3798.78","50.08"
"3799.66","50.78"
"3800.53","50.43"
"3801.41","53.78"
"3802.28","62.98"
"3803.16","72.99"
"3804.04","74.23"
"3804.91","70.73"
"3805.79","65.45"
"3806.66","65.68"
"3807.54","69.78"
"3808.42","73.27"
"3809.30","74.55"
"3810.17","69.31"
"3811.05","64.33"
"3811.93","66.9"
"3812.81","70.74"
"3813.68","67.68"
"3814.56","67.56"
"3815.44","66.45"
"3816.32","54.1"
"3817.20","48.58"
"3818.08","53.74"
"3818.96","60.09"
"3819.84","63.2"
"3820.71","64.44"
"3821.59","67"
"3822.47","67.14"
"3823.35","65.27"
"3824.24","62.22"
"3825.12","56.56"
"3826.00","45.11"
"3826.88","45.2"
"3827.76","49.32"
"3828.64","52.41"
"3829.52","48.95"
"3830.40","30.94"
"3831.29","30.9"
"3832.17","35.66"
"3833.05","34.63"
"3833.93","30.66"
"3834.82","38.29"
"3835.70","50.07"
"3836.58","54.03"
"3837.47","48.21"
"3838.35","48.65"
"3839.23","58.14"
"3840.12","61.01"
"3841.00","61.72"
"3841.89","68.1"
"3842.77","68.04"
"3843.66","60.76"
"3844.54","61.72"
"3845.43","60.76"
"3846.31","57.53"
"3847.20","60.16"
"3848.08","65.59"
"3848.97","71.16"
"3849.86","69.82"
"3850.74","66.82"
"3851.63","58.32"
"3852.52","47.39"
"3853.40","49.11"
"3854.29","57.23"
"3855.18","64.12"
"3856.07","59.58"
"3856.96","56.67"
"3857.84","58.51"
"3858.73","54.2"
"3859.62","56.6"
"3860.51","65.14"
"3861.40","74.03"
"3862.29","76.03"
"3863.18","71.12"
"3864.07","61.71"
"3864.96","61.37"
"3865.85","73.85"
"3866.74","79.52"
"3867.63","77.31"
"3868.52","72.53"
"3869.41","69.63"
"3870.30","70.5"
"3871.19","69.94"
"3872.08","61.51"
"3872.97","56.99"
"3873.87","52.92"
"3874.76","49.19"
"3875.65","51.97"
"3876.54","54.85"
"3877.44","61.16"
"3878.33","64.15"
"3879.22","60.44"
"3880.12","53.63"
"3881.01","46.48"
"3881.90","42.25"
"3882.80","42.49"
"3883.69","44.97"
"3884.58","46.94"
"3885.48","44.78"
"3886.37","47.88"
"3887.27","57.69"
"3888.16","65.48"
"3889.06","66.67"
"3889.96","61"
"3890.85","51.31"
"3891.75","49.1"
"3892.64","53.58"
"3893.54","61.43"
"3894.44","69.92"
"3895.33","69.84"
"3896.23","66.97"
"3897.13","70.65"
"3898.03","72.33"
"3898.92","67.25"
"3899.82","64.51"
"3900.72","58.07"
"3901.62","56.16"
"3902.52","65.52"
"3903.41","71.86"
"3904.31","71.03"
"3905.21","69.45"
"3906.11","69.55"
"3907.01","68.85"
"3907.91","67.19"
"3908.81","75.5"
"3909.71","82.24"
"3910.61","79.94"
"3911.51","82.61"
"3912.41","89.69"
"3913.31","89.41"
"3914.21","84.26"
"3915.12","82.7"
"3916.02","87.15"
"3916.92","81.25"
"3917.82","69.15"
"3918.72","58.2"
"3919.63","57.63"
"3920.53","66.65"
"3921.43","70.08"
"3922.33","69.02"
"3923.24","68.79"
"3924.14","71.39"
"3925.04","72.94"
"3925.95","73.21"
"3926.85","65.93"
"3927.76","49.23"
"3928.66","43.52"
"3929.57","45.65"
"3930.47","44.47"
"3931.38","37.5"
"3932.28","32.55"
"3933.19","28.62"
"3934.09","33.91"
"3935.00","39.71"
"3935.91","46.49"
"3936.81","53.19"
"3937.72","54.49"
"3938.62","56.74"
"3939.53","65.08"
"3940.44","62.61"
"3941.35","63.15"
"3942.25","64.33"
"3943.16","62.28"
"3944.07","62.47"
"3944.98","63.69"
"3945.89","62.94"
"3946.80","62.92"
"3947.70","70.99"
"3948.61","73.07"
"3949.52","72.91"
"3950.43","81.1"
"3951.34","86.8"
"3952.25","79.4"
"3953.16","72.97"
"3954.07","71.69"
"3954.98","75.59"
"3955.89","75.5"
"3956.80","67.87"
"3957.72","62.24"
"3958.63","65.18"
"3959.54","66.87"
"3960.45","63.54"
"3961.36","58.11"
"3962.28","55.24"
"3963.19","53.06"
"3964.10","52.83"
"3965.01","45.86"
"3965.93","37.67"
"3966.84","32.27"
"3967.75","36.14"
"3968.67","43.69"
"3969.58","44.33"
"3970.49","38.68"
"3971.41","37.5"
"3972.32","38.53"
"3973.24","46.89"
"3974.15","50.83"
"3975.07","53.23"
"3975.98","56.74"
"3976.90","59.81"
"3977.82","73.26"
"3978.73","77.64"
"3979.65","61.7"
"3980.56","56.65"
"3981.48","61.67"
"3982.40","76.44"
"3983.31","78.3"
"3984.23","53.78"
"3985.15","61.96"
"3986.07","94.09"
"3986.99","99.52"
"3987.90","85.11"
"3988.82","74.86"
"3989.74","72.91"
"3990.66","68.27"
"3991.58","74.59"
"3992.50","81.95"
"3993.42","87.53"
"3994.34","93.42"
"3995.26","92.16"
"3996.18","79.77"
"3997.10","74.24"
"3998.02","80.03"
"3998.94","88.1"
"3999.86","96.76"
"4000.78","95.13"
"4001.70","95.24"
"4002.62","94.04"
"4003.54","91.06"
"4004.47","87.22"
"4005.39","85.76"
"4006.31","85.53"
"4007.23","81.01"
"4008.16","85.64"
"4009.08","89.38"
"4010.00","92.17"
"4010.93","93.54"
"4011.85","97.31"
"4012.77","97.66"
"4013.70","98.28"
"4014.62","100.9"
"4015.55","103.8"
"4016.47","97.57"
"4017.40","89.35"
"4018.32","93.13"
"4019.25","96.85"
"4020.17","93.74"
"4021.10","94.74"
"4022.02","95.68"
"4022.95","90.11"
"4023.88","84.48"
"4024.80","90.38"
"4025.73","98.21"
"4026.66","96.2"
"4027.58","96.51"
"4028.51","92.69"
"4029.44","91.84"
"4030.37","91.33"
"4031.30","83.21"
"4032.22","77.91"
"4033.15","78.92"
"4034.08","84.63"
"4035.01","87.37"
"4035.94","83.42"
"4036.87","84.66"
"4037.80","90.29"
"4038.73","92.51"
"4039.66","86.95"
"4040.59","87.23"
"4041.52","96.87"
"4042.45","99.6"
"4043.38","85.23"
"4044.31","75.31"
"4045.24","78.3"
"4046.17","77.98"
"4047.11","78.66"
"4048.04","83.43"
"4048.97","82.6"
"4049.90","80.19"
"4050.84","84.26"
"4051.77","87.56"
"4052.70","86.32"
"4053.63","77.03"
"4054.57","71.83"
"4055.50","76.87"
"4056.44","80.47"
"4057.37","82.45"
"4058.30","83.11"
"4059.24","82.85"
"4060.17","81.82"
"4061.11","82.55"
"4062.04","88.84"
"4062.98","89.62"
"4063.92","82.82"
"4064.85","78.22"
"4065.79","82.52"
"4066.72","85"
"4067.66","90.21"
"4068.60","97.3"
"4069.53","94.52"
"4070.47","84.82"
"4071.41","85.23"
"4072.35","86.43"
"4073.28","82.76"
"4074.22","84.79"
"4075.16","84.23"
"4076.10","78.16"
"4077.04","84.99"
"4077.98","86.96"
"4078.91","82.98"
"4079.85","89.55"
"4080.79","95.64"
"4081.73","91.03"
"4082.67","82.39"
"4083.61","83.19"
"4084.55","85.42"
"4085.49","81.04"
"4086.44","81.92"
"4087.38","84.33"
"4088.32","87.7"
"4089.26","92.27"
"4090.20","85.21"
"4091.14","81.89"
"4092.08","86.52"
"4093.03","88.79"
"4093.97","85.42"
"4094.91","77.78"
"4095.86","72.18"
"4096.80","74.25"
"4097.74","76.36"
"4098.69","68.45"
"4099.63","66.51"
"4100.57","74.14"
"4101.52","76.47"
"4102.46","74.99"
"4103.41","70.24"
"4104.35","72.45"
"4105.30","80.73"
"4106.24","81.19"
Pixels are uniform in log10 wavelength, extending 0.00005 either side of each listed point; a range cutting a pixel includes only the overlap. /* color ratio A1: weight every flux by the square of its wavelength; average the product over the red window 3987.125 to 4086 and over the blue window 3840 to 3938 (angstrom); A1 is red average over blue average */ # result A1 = 1.5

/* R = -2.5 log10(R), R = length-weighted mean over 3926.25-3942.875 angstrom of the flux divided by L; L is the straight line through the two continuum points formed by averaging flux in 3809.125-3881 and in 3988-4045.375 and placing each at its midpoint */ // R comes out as 0.44 mag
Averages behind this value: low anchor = 59.1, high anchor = 88.8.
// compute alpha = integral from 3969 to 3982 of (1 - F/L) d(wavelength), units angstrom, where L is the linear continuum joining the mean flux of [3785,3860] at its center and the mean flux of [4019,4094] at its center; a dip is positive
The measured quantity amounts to 3.8 angstrom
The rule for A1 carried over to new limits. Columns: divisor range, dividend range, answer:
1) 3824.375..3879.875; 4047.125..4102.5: 1.60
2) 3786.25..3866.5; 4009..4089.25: 1.65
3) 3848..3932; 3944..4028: 1.25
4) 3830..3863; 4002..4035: 1.78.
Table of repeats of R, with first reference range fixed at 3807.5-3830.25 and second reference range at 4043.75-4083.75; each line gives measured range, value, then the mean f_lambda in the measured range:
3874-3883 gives 0.25 mag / 52.9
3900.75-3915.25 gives -0.08 mag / 74.7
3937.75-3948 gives 0.15 mag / 62.9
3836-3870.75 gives 0.02 mag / 63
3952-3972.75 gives 0.32 mag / 55.2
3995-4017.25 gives -0.16 mag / 90.9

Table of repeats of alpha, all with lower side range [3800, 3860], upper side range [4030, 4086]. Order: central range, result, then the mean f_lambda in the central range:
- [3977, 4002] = -0.6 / 78.7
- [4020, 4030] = -1.5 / 93.1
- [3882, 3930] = 1.1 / 65.7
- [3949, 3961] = 0.1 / 72.3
